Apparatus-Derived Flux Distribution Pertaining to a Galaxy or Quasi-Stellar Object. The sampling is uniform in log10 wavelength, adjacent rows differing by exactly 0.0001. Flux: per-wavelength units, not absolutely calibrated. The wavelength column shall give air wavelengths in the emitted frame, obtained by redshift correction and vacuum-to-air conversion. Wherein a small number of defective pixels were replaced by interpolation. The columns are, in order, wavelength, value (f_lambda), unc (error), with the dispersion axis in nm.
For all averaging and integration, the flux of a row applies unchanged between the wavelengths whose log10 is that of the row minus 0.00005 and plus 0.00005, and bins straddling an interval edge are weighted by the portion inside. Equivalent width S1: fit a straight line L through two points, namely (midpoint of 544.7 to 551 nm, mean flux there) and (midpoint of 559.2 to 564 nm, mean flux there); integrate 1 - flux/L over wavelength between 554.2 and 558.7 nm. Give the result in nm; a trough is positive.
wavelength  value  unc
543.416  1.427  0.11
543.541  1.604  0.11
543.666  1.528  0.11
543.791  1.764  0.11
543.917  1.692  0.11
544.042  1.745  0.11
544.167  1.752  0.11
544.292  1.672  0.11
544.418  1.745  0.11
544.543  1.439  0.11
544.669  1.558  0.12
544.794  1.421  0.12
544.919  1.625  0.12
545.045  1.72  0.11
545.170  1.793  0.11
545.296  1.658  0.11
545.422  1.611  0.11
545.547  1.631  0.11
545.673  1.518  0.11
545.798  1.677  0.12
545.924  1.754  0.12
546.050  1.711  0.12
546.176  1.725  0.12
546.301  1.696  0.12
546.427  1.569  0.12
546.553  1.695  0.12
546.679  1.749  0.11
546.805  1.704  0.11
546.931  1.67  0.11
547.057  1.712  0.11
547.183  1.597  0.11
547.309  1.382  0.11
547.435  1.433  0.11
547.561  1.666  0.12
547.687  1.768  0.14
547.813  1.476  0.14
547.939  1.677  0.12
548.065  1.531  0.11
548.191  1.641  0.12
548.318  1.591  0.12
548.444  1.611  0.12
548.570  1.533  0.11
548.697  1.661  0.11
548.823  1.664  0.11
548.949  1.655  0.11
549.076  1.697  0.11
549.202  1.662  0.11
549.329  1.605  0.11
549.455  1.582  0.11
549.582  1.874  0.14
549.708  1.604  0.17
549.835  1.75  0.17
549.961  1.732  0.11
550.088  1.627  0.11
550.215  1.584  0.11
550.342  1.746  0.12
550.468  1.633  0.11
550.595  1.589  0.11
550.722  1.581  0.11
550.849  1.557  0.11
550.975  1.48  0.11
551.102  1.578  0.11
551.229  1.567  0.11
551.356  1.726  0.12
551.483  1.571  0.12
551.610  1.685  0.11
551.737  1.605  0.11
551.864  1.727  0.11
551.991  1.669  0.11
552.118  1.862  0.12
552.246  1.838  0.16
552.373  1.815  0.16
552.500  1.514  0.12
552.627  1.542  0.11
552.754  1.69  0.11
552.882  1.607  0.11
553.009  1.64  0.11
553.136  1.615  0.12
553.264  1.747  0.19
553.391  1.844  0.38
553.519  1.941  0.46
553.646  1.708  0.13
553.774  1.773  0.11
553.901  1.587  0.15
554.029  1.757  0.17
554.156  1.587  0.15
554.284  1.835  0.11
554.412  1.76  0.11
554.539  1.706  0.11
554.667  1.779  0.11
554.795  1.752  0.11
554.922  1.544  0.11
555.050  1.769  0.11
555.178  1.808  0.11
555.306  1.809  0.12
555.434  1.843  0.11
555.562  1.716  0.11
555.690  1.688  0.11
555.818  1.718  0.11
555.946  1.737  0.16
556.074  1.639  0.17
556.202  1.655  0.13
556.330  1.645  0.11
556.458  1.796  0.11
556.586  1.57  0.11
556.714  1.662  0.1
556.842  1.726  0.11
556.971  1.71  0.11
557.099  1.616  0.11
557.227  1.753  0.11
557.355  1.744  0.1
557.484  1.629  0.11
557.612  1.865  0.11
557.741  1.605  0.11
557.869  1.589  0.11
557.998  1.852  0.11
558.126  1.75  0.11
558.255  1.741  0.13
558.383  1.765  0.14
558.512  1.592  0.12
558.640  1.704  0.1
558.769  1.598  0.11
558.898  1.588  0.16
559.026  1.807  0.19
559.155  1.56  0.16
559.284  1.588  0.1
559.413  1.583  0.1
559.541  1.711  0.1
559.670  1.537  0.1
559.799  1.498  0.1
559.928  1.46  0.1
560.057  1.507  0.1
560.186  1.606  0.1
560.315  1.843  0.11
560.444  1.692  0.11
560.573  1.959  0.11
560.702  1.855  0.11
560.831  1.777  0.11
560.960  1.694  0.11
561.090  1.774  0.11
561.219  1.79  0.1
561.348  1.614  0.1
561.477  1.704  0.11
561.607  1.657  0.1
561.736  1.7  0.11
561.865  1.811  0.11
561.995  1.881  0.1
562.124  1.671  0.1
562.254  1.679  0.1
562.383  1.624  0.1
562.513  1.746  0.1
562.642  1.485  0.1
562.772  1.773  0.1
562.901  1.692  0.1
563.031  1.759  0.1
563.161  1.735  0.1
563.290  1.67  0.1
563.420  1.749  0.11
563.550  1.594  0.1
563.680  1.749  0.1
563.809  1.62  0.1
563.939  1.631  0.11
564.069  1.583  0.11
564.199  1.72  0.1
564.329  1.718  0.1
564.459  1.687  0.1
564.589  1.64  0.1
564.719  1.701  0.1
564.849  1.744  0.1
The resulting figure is -0.13 nm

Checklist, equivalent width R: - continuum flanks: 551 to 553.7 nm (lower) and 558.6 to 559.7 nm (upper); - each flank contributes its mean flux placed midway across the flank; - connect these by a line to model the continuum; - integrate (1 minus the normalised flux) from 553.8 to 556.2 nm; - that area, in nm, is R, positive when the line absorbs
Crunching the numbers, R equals -0.08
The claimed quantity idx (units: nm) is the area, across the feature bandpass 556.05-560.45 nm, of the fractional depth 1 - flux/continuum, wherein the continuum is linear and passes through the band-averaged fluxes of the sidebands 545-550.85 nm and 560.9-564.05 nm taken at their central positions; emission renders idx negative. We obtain 0.05 nm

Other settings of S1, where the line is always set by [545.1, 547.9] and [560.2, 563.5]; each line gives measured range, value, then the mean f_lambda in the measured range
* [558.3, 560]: 0.099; 1.62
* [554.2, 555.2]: -0.028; 1.74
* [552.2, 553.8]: -0.027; 1.71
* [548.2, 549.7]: 0.011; 1.65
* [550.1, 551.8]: 0.063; 1.61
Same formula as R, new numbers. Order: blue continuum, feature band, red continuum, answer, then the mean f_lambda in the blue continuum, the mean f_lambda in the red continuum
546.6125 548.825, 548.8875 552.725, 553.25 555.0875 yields 0.041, 1.61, 1.74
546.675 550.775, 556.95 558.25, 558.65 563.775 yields -0.033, 1.63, 1.69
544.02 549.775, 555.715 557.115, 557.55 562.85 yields -0.006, 1.64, 1.69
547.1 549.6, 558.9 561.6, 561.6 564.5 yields 0.004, 1.61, 1.69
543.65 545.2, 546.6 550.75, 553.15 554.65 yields 0.139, 1.65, 1.75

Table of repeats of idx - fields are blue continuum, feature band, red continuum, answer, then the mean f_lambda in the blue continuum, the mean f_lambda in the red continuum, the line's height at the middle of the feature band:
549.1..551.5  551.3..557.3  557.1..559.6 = -0.17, 1.64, 1.68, 1.66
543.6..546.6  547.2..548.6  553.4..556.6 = 0.08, 1.65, 1.73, 1.68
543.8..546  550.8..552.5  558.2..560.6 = -0.02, 1.65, 1.64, 1.65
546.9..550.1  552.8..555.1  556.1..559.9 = -0.09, 1.63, 1.67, 1.65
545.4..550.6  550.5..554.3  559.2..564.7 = -0.04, 1.64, 1.68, 1.66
